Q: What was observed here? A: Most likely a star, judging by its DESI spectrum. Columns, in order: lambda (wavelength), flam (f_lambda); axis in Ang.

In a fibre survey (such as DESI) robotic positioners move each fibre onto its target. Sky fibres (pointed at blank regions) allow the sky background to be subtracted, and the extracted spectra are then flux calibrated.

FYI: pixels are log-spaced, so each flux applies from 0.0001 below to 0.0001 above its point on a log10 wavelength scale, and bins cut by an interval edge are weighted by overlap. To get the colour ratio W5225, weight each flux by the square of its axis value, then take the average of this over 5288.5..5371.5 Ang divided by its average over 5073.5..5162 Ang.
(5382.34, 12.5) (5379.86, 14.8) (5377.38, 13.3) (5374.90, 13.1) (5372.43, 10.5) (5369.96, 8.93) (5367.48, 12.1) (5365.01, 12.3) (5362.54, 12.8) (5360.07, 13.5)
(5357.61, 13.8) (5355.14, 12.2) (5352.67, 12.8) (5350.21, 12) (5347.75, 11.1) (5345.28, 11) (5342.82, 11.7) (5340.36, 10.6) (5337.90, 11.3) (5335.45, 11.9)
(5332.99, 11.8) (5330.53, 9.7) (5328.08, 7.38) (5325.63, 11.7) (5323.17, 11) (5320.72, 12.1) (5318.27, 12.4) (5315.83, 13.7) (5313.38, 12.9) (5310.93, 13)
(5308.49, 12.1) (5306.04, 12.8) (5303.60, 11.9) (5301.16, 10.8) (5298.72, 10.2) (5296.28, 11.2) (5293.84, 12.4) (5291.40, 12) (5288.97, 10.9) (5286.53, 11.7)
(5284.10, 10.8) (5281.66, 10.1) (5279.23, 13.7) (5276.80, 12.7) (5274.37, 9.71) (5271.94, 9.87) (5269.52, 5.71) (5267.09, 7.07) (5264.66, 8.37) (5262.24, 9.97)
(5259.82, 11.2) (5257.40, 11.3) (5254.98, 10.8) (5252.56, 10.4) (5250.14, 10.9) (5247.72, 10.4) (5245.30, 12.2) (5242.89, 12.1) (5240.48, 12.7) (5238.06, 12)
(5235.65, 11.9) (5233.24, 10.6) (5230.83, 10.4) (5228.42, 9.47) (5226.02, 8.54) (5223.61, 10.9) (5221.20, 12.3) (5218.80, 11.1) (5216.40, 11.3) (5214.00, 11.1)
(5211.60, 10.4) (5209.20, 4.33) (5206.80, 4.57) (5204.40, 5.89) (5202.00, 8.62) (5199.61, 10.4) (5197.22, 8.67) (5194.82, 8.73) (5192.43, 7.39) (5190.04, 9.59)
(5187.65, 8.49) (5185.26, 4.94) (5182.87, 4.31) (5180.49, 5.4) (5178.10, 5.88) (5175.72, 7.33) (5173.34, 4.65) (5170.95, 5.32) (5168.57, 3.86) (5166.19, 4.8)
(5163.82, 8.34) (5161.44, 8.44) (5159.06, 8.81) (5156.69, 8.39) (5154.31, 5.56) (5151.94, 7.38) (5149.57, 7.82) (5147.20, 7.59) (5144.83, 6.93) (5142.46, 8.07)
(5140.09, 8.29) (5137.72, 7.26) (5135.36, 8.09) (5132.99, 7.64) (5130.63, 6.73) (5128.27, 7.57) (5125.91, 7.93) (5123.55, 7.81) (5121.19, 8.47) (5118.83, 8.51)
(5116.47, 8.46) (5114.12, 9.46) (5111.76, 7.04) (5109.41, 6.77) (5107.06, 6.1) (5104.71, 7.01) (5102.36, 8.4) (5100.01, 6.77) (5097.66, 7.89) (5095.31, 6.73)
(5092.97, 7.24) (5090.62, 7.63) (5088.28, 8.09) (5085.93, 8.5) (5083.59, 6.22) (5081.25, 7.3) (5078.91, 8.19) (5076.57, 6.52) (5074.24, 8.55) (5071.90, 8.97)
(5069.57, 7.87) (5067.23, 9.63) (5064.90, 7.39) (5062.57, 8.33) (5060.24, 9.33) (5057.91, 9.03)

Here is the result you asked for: 1.7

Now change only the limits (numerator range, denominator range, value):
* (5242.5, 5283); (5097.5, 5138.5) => 1.43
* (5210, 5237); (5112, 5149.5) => 1.40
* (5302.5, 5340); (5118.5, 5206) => 1.71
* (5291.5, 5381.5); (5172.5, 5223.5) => 1.57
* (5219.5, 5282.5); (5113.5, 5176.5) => 1.50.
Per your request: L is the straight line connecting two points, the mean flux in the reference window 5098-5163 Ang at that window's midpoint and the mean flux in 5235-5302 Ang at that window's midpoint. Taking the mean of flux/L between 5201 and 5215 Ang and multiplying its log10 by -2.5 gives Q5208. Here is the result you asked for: 0.26 mag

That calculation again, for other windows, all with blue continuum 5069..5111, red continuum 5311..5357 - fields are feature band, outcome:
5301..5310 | -0.09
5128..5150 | 0.10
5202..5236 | 0.03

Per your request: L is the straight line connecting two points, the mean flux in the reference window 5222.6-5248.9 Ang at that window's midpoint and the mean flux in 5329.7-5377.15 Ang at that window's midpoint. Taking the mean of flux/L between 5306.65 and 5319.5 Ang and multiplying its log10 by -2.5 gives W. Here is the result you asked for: -0.12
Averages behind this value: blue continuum 11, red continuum 11.8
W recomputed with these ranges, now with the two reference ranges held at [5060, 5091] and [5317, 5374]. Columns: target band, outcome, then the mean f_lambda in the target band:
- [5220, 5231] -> -0.04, 10.3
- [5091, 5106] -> 0.13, 7.34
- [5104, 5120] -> 0.11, 7.64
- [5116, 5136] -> 0.10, 7.89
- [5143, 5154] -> 0.22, 7.32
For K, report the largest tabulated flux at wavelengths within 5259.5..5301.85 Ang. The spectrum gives 13.7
